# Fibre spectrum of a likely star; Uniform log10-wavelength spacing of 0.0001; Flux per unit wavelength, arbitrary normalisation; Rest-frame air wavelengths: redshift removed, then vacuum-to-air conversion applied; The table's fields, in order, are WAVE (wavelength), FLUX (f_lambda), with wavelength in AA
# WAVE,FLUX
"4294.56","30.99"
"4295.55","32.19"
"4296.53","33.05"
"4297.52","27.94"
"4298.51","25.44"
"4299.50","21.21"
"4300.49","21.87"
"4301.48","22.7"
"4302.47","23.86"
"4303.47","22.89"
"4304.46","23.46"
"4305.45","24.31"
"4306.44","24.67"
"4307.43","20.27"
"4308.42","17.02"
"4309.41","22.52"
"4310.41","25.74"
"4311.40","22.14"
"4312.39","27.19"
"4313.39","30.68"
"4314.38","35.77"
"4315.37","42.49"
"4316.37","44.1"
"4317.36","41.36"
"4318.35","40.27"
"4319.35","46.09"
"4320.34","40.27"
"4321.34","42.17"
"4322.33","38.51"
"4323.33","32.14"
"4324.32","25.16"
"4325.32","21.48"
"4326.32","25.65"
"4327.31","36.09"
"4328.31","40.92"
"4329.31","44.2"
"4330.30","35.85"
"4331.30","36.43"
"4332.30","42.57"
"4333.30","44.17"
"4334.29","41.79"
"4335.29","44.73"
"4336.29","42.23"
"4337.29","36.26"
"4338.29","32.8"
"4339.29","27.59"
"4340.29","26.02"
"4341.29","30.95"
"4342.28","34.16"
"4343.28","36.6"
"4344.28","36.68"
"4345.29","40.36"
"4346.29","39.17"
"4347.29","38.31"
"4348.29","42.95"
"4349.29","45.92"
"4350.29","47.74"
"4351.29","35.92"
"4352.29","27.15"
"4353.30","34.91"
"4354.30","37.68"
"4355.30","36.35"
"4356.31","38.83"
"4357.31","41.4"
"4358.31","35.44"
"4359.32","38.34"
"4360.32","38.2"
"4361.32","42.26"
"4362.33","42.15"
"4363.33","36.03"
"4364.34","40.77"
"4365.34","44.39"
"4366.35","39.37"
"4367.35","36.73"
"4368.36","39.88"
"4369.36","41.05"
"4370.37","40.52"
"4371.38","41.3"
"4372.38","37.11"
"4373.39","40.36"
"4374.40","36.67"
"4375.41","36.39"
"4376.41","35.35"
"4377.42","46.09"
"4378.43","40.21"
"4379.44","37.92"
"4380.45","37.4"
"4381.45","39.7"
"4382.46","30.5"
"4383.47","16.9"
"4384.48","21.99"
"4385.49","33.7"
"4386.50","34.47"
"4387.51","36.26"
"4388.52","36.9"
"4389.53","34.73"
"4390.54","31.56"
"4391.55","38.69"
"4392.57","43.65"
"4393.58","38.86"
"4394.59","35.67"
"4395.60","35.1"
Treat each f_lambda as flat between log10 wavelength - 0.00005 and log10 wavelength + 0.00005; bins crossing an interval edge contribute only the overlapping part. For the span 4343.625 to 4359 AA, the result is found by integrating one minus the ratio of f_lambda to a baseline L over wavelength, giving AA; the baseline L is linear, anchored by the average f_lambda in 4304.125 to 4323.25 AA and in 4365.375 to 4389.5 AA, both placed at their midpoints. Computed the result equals -1.7 AA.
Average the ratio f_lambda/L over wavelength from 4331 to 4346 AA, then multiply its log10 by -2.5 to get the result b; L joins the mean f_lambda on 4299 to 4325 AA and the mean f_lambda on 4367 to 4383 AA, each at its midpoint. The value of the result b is -0.11 mag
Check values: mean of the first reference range 29.9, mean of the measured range 36.9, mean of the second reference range 38.5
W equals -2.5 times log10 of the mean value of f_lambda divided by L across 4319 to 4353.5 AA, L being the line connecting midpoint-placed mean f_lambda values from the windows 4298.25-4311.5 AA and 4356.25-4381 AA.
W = -0.201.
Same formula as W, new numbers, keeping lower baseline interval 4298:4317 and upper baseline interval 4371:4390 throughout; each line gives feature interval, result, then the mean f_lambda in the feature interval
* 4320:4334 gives -0.25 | 36.2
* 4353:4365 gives -0.18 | 38.7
